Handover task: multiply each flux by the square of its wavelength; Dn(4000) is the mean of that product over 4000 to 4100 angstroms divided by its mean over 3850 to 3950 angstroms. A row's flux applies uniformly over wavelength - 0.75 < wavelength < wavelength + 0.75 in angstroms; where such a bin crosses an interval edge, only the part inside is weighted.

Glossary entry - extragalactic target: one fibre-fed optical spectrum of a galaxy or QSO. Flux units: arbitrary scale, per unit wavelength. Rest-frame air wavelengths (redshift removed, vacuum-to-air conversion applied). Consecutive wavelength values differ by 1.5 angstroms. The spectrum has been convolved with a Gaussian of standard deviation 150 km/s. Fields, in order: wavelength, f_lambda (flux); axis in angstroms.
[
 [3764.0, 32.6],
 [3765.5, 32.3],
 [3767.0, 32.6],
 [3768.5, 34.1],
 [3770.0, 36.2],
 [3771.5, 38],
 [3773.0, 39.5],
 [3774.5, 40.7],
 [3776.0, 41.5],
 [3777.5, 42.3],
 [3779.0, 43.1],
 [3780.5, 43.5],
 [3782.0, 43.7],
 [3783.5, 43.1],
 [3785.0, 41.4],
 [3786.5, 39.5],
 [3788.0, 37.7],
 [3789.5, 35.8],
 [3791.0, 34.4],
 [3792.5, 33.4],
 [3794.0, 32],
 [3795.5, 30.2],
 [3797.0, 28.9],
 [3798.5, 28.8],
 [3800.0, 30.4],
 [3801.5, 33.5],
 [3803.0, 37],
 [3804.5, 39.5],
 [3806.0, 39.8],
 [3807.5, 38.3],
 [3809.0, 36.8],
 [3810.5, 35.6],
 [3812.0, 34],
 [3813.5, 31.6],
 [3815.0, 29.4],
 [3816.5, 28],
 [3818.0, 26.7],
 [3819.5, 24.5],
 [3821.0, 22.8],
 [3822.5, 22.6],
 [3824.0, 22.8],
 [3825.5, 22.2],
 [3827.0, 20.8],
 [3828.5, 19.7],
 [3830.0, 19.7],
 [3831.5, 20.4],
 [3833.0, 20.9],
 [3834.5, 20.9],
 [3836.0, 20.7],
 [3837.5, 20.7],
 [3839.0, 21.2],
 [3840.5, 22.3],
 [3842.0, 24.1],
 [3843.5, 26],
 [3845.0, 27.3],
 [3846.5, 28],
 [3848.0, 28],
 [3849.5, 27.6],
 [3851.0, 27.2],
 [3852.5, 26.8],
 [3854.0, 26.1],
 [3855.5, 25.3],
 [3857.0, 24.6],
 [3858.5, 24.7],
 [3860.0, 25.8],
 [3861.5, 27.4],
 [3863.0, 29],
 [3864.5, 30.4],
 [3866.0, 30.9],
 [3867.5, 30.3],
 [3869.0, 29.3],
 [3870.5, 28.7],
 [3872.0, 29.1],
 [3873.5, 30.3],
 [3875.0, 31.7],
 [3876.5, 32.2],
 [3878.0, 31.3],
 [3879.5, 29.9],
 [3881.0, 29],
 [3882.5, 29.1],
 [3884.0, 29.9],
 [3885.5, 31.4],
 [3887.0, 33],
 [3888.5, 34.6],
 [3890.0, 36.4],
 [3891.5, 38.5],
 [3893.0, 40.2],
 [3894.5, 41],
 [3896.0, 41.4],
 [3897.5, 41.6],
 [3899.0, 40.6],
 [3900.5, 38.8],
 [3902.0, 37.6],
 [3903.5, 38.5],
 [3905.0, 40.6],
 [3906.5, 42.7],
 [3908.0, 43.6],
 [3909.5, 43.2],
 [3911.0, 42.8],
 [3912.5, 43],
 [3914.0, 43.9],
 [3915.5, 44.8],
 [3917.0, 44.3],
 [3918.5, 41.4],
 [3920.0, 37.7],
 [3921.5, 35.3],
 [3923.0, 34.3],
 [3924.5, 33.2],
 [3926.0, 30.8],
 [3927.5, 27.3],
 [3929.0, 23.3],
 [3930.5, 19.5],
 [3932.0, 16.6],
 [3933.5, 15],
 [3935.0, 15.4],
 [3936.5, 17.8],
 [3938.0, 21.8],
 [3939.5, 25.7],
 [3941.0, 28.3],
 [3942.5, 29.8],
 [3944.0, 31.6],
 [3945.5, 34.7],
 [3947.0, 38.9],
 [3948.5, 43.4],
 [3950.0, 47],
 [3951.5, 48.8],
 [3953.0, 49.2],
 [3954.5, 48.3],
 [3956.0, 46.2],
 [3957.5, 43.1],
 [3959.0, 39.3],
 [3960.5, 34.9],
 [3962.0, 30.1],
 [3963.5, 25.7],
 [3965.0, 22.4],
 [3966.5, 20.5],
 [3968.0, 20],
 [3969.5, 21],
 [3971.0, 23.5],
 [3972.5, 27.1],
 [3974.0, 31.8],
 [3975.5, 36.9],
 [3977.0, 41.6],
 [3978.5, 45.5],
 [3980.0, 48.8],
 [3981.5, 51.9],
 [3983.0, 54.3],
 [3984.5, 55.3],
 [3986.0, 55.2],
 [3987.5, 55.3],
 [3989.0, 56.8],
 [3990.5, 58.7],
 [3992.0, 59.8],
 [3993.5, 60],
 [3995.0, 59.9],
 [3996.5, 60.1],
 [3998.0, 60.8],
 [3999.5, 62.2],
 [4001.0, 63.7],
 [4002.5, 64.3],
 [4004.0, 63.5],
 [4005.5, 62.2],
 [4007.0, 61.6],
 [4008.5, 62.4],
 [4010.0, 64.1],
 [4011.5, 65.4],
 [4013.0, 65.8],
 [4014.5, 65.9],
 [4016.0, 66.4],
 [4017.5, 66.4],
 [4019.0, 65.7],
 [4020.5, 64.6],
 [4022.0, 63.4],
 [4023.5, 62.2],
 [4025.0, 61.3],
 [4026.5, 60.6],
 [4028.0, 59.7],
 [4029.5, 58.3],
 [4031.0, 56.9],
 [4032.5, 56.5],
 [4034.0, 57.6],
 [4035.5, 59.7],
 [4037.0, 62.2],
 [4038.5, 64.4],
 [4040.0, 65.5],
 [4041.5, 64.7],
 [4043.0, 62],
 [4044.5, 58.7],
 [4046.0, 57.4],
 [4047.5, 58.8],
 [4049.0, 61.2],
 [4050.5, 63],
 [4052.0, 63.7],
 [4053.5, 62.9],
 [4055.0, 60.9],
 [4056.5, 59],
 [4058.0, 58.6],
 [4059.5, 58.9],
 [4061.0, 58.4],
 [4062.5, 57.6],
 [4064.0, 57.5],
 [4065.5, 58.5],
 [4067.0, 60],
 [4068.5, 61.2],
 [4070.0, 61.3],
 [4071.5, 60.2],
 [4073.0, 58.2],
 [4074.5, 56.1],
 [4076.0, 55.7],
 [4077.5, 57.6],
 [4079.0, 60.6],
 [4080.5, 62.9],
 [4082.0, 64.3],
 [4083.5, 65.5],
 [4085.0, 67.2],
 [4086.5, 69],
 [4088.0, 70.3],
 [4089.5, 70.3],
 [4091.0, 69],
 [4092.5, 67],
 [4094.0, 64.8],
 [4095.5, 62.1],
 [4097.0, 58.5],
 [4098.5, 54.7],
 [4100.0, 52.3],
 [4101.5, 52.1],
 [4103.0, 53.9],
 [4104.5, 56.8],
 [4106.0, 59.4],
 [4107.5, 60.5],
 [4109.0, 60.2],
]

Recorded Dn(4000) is 2.0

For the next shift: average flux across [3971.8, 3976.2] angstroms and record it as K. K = 31.9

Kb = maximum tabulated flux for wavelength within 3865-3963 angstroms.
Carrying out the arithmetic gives 49.2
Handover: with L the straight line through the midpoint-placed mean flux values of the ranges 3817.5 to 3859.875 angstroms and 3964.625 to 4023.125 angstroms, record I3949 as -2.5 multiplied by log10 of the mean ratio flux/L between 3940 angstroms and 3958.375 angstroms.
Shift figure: 0.10 mag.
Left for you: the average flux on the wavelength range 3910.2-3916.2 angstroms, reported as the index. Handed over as 43.6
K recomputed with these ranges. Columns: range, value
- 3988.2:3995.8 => 59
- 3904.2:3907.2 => 41.6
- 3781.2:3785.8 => 42.7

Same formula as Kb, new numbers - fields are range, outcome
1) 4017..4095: 70.3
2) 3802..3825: 39.8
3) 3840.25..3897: 41.4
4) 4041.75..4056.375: 63.7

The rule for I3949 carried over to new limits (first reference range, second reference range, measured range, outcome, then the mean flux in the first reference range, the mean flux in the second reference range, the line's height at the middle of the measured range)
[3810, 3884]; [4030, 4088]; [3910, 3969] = 0.23 mag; 26.5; 60.8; 41.4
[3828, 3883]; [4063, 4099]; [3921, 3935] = 0.43 mag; 26.4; 62.2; 37.9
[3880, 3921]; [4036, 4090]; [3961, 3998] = 0.17 mag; 38.8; 61.5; 49.8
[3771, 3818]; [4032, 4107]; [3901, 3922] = 0.13 mag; 36.3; 60.8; 46.7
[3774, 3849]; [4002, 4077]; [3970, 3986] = 0.26 mag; 30.7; 61.2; 53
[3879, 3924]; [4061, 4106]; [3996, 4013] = -0.23 mag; 38.3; 60.8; 51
